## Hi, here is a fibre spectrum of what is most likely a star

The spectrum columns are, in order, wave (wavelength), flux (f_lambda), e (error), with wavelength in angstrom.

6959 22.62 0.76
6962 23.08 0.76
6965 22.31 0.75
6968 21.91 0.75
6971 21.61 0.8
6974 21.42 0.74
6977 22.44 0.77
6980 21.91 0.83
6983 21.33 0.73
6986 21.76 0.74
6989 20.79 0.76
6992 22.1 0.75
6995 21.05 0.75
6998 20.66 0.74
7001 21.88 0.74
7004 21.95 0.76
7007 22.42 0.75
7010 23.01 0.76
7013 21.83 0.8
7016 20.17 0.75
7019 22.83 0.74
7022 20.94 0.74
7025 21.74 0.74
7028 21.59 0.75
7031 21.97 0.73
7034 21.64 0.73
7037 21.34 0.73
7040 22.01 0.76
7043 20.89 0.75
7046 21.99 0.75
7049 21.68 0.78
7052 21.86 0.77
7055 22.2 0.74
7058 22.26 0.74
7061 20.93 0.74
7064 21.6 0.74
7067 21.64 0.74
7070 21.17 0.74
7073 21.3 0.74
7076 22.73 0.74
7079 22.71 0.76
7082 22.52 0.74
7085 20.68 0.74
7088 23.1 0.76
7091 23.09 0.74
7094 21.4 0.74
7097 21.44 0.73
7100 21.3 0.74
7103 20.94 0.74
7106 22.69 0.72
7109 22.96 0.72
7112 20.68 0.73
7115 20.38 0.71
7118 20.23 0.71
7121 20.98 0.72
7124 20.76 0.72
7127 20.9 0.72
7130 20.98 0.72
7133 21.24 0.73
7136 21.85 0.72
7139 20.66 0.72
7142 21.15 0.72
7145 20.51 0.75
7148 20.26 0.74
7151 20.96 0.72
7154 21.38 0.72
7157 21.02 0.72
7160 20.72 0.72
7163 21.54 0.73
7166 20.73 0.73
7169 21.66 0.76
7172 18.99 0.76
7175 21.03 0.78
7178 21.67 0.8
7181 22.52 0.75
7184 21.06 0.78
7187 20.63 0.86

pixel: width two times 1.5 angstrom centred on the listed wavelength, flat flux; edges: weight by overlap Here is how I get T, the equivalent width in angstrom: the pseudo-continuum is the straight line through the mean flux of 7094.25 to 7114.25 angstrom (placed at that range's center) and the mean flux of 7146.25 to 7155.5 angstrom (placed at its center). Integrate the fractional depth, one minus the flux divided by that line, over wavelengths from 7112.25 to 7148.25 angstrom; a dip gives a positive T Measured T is 0.6 angstrom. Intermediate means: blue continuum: 21.6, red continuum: 20.9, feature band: 20.8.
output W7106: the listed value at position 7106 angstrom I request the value 22.69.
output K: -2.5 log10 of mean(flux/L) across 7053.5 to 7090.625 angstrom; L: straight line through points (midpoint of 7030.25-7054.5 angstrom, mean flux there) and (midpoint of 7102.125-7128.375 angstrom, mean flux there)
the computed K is -0.023 mag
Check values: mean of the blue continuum 21.7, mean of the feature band 21.9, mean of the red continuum 21.2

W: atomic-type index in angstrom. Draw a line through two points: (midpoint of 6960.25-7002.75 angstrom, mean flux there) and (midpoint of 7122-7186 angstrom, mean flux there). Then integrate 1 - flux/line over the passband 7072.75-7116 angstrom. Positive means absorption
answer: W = -1.3 angstrom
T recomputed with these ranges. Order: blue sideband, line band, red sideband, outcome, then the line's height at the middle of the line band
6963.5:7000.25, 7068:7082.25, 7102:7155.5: -0.5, 21.3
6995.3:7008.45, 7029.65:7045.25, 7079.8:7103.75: 0.1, 21.7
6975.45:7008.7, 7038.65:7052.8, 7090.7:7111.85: 0.0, 21.7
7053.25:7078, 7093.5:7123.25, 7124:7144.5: 0.1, 21.3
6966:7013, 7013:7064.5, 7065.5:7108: 0.5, 21.8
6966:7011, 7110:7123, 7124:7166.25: 0.3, 21.1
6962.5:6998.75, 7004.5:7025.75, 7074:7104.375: -0.1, 21.8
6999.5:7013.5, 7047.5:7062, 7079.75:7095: 0.3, 22.2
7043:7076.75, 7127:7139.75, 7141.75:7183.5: 0.0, 21.2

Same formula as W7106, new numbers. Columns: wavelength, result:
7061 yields 20.93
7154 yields 21.38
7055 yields 22.2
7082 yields 22.52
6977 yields 22.44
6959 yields 22.62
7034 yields 21.64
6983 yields 21.33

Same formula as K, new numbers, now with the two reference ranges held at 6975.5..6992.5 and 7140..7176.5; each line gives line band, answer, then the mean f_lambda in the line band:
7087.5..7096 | -0.06 mag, 22.4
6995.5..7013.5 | -0.02 mag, 21.9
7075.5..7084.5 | -0.06 mag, 22.4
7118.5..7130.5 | 0.01 mag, 20.8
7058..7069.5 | -0.01 mag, 21.5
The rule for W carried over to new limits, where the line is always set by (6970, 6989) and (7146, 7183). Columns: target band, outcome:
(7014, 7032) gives -0.01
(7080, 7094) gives -0.63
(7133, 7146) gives 0.02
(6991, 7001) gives 0.14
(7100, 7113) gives -0.35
